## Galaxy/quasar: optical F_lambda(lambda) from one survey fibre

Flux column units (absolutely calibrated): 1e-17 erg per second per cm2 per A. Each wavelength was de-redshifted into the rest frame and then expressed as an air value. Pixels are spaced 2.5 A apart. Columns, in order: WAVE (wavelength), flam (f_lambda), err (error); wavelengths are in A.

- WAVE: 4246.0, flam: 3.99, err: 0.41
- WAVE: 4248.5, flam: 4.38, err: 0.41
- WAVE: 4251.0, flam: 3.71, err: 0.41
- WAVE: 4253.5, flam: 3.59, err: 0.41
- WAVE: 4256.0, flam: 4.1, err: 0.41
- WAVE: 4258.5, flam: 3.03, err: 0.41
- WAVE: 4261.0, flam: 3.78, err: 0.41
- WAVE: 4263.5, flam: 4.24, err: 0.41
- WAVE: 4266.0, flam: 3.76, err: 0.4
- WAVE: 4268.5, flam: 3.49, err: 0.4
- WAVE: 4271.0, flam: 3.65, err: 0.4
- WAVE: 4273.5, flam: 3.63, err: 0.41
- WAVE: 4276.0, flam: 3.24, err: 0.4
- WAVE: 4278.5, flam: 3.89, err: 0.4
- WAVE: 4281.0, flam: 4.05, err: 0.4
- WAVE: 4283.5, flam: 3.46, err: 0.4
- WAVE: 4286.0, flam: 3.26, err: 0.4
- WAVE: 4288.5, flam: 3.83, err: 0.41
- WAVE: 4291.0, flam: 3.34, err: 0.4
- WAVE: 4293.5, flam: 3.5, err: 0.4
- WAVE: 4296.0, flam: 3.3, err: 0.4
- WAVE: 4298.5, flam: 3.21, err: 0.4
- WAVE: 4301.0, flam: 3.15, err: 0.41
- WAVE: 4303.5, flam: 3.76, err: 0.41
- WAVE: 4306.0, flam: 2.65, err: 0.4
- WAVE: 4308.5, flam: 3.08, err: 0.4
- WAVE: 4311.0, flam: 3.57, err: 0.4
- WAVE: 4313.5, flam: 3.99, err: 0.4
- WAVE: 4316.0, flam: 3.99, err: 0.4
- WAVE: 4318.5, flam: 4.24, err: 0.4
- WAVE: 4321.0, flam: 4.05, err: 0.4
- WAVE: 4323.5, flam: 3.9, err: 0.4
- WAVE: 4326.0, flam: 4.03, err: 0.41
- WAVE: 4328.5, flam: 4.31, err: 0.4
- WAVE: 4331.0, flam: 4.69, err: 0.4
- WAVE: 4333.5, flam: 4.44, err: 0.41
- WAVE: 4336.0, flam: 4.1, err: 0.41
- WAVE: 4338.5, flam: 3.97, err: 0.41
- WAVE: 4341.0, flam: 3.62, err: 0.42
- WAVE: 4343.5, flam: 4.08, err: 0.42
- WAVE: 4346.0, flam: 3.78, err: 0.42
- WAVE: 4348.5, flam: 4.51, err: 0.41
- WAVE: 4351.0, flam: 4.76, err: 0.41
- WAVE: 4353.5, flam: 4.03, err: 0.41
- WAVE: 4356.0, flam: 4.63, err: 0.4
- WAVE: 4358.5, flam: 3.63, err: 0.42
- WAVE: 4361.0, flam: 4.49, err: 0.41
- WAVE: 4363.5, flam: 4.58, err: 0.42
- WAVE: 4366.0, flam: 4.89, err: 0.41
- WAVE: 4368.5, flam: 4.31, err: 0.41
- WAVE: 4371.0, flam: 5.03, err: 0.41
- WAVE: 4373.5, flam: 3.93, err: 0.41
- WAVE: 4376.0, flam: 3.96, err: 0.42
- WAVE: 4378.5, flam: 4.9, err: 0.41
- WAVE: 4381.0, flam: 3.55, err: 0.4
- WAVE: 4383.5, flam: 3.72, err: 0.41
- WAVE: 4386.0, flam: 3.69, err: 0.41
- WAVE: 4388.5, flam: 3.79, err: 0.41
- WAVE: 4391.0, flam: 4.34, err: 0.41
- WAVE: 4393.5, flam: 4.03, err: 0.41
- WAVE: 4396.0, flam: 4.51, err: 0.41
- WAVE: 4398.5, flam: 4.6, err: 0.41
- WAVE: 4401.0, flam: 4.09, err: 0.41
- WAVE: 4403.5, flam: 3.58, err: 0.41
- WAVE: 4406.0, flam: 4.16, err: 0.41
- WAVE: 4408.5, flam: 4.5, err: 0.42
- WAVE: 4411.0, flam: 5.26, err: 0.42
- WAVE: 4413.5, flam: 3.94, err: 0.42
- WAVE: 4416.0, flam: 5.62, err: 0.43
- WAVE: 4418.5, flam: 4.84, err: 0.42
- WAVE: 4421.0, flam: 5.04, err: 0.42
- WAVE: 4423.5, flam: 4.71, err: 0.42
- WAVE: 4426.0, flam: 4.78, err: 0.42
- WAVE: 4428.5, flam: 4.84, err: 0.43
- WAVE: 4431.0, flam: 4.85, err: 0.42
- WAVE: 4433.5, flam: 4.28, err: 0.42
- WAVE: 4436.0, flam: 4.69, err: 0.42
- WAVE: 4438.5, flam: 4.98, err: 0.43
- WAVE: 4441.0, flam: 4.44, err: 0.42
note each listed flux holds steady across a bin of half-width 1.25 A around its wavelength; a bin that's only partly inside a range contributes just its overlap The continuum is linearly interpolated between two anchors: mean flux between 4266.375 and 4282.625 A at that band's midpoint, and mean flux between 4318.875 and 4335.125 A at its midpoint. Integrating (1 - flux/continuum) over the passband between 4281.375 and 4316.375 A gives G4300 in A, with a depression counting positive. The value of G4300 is 4.3 A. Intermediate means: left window 3.66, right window 4.23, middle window 3.44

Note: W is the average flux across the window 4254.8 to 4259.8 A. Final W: 3.56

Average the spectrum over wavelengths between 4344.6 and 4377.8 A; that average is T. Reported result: 4.36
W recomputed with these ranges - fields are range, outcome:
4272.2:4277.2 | 3.44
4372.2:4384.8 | 4.01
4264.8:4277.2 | 3.55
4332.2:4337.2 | 4.28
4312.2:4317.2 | 3.99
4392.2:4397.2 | 4.27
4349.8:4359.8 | 4.26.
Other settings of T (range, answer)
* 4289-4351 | 3.82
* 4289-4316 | 3.4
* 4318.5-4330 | 4.1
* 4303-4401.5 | 4.11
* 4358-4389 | 4.21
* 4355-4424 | 4.36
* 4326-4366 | 4.25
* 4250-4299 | 3.61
